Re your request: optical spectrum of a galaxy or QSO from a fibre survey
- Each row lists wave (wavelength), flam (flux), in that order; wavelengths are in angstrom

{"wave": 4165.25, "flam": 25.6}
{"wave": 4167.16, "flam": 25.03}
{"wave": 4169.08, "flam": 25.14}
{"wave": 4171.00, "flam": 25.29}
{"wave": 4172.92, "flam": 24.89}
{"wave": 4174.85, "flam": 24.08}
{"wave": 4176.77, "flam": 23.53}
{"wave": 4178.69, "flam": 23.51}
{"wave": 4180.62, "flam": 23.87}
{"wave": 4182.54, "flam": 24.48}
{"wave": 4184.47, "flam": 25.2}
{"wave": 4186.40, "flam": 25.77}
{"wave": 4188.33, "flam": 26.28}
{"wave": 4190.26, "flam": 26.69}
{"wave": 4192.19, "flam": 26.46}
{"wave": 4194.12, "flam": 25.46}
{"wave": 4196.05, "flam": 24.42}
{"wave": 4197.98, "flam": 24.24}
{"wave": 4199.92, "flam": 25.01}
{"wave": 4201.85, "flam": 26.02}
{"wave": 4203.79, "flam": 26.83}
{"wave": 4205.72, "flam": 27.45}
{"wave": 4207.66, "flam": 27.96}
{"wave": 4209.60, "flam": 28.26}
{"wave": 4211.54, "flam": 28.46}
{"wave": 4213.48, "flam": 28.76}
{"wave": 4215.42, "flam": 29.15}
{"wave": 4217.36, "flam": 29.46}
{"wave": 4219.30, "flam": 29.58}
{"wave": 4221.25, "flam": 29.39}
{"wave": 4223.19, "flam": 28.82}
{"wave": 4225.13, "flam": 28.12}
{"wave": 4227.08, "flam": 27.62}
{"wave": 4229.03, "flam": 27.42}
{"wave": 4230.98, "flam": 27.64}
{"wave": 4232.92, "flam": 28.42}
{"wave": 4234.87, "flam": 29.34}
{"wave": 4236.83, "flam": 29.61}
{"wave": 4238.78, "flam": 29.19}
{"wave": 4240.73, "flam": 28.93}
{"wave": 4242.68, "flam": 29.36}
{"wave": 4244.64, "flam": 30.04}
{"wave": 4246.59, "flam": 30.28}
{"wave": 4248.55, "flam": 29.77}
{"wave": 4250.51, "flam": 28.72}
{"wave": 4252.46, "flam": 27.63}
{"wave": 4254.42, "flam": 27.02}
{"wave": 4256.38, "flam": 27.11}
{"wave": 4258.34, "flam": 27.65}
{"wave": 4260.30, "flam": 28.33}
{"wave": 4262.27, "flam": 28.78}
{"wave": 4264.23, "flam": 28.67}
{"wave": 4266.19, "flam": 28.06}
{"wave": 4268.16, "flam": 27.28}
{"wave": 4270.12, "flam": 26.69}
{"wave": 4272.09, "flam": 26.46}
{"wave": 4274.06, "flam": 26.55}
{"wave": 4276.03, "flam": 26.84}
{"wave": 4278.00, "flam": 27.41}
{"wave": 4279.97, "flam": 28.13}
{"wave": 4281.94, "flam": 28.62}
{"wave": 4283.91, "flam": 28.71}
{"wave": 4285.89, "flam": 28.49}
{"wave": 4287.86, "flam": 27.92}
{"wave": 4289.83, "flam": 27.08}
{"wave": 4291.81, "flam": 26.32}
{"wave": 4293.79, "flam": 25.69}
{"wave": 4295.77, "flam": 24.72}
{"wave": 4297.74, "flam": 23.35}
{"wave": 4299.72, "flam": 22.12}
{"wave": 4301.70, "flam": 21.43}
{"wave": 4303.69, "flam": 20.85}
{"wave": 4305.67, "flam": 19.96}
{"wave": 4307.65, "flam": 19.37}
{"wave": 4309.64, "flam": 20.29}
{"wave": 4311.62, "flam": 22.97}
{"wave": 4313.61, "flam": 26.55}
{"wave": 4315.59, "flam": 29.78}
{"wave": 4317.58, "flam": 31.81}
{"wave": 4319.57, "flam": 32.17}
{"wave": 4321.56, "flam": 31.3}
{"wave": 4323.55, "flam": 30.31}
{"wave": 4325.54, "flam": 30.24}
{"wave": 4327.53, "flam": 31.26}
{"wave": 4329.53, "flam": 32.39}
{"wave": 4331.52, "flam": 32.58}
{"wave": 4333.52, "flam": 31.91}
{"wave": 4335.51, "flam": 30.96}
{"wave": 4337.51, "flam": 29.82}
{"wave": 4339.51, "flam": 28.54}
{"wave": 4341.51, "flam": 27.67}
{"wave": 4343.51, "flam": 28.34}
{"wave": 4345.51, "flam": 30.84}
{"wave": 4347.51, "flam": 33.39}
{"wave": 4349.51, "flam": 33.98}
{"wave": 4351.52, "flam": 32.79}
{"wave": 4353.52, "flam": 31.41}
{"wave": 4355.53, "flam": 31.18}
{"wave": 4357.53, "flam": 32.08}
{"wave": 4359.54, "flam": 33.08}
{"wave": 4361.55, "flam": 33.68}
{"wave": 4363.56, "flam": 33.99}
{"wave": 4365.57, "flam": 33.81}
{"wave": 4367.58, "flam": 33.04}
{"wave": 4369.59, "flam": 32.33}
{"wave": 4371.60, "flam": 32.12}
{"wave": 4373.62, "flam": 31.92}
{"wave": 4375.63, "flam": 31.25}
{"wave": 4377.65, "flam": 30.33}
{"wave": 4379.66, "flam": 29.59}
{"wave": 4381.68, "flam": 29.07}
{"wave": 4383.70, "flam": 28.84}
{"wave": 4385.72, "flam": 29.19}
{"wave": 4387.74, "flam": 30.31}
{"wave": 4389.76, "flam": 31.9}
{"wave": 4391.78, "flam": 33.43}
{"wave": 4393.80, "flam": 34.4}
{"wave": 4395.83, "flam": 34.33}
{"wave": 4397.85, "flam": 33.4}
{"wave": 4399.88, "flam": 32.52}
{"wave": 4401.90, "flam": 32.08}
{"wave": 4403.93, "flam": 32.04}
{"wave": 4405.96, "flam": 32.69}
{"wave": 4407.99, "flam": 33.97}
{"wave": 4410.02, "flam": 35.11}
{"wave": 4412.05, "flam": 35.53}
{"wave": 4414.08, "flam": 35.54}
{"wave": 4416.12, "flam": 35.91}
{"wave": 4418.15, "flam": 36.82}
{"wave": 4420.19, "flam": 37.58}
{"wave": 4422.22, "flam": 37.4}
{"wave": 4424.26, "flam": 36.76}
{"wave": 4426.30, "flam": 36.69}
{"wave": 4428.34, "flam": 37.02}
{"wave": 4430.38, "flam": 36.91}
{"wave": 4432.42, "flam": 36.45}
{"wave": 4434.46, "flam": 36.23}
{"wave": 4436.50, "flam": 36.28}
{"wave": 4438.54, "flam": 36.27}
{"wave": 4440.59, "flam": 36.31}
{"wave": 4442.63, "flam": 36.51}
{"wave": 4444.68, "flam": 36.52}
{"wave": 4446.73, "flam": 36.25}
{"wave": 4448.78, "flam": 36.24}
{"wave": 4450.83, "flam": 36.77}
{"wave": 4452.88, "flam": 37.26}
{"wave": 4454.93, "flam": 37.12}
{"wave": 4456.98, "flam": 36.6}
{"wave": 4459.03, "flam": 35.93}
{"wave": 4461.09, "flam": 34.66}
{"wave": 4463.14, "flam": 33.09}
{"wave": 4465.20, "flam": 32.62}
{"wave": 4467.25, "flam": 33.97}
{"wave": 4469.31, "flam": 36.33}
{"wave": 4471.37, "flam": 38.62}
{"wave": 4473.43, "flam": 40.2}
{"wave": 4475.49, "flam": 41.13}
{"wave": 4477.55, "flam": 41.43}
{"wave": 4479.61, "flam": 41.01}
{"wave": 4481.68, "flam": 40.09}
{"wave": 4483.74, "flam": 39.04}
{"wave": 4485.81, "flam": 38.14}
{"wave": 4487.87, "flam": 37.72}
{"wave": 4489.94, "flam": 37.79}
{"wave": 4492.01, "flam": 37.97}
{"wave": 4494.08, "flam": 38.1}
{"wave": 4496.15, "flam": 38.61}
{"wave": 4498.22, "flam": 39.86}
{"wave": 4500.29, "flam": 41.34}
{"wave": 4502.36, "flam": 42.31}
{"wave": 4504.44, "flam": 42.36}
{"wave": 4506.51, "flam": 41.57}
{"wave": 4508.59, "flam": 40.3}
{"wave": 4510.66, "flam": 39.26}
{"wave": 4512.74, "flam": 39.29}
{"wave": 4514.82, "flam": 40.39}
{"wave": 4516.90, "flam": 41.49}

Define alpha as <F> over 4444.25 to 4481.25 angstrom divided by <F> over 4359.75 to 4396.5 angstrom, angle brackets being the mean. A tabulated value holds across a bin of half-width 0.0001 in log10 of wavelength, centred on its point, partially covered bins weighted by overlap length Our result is 1.16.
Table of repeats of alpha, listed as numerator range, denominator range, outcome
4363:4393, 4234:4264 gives 1.09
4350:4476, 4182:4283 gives 1.24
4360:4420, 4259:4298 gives 1.20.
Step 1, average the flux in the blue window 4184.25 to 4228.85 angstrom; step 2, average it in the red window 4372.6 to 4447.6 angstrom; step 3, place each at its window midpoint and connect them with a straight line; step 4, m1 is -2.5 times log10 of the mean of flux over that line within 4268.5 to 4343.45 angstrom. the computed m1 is 0.127 mag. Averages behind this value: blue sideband 27.2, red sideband 34.1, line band 27.2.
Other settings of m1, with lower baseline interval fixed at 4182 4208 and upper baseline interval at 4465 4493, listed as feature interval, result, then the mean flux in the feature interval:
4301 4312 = 0.43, 20.7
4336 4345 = 0.12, 28.8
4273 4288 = 0.07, 27.8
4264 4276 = 0.08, 27.2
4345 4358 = 0.02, 32.3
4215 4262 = -0.04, 28.7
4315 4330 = 0.01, 31.1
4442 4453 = 0.02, 36.5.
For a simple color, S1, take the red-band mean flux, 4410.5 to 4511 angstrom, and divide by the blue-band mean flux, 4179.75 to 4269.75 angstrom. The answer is 1.36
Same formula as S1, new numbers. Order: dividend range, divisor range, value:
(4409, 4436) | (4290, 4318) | 1.53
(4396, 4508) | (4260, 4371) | 1.29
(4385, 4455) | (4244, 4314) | 1.34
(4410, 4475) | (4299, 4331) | 1.37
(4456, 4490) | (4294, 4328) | 1.46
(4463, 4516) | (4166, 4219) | 1.50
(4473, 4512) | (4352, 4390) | 1.27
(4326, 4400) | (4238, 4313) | 1.20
